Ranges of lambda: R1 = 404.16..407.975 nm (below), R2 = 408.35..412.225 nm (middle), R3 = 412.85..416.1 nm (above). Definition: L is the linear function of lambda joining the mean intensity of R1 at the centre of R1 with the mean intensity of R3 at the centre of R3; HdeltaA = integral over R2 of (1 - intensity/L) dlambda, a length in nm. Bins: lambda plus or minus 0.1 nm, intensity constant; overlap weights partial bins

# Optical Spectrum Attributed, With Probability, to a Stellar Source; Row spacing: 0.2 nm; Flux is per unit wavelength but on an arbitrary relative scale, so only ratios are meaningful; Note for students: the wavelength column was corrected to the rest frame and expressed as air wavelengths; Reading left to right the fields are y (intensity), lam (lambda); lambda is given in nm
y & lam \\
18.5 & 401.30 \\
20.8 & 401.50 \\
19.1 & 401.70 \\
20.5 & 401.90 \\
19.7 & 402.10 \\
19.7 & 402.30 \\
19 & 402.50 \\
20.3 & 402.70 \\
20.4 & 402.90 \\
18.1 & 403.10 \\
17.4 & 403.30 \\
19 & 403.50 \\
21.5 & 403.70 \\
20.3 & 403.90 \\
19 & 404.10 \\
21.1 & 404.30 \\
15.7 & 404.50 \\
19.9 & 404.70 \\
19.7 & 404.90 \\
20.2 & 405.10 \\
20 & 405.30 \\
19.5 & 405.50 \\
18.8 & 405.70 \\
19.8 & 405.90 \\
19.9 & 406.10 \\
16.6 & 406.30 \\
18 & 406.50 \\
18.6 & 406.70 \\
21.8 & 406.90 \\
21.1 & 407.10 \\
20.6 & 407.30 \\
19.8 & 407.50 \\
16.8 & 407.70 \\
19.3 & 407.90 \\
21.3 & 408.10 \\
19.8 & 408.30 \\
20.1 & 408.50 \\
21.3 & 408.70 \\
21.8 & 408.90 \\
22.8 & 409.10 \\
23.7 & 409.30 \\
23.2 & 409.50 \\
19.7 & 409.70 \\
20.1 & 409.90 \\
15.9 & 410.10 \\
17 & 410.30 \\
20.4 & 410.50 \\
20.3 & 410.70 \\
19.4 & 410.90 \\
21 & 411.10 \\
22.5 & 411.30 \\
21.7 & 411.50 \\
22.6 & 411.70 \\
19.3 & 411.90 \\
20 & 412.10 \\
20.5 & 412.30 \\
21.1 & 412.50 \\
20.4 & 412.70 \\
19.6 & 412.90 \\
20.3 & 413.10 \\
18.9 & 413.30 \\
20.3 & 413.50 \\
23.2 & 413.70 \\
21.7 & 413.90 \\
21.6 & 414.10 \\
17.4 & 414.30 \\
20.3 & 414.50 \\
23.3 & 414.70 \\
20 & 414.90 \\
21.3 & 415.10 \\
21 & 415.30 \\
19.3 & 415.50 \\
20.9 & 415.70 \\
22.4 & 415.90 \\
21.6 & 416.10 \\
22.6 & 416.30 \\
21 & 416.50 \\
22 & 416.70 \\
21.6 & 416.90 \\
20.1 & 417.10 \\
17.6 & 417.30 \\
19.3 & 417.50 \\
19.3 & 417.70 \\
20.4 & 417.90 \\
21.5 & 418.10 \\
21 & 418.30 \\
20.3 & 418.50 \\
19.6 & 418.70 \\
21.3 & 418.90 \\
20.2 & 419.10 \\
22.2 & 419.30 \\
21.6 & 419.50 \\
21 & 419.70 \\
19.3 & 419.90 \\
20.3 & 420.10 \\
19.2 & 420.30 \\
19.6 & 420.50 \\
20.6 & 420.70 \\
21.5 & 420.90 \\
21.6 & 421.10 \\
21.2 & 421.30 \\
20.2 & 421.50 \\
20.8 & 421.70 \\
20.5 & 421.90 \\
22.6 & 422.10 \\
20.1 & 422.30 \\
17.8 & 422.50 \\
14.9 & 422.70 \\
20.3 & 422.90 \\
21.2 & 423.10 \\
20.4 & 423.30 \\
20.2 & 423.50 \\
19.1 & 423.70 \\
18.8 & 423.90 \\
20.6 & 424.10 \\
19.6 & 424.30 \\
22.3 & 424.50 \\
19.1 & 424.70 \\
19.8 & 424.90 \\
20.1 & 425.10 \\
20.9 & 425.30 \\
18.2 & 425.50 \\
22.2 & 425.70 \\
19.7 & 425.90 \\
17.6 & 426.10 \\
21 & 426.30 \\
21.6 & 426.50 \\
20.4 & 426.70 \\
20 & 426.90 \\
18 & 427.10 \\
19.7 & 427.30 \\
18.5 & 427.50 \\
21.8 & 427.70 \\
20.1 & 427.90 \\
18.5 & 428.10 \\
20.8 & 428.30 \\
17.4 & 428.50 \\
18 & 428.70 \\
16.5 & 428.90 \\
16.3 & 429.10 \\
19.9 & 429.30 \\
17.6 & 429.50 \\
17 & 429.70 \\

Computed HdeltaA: -0.120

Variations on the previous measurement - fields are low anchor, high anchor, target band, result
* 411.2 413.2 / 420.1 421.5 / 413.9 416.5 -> -0.04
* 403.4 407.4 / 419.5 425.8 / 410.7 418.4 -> -0.33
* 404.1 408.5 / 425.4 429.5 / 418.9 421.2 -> -0.16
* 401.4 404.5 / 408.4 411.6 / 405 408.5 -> 0.11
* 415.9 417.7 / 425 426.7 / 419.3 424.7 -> 0.05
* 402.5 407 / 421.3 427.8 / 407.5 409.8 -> -0.16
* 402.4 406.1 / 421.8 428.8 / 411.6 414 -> -0.13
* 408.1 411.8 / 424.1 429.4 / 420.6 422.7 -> -0.05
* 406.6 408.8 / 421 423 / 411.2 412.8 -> -0.08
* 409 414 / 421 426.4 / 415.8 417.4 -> -0.06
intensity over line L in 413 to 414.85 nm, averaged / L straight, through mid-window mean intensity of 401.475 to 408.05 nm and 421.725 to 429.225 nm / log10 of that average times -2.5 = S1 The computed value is -0.07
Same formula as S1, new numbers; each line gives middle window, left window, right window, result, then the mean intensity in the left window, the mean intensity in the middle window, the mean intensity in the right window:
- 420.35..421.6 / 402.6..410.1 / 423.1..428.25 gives -0.04 mag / 19.9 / 20.7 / 20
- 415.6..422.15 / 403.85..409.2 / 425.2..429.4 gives -0.06 mag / 19.8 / 20.7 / 19.4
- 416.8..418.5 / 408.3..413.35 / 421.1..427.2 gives 0.01 mag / 20.5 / 20.1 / 20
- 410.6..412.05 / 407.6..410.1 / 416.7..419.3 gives -0.02 mag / 20.6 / 20.9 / 20.3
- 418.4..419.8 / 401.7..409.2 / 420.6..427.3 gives -0.05 mag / 19.7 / 20.9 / 20.1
